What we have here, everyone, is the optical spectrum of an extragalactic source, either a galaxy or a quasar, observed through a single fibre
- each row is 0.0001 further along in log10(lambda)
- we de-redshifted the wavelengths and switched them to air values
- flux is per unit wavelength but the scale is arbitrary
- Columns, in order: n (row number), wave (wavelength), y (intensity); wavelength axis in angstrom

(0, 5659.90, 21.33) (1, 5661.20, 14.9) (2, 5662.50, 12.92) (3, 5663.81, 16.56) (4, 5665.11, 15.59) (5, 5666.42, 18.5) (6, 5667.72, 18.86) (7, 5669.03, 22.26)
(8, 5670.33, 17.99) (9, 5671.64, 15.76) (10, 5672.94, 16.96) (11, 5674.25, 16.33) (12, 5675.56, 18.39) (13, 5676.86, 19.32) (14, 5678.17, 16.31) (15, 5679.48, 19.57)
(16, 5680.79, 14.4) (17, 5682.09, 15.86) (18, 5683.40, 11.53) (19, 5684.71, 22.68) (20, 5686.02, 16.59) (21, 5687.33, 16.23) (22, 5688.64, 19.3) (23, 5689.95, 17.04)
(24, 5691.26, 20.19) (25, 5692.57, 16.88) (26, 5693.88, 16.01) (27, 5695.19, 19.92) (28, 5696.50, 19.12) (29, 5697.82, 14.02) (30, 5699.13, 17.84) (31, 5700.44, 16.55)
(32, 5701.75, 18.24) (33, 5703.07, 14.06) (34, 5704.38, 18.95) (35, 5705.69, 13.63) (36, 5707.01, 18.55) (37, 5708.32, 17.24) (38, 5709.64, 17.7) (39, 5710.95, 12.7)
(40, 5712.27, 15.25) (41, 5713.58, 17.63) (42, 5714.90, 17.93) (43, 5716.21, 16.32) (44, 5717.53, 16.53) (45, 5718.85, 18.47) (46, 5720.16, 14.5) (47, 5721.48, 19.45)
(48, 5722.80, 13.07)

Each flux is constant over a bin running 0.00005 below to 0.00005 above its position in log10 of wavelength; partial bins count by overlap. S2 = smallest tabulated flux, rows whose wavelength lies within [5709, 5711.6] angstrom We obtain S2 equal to 12.7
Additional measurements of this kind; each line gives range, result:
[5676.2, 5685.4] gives 11.53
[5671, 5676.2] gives 15.76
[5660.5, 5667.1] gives 12.92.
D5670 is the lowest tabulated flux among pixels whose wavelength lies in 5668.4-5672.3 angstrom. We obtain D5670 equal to 15.76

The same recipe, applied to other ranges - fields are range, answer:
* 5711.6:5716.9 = 15.25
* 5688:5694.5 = 16.01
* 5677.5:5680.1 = 16.31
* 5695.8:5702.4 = 14.02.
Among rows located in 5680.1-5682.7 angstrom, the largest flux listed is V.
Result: 15.86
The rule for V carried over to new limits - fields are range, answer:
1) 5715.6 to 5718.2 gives 16.53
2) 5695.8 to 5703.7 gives 19.12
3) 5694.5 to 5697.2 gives 19.92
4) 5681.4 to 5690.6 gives 22.68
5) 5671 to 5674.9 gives 16.96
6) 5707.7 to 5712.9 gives 17.7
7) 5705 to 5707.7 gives 18.55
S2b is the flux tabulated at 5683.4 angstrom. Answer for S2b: 11.53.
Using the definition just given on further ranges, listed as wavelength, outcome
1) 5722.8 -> 13.07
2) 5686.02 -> 16.59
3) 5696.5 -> 19.12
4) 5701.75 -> 18.24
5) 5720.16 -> 14.5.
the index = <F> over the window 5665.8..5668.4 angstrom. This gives 18.7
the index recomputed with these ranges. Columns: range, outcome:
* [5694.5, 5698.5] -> 17.7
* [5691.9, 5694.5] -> 16.5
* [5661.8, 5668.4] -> 16.5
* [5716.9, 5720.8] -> 16.5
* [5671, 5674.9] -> 16.4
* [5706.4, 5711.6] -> 16.5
